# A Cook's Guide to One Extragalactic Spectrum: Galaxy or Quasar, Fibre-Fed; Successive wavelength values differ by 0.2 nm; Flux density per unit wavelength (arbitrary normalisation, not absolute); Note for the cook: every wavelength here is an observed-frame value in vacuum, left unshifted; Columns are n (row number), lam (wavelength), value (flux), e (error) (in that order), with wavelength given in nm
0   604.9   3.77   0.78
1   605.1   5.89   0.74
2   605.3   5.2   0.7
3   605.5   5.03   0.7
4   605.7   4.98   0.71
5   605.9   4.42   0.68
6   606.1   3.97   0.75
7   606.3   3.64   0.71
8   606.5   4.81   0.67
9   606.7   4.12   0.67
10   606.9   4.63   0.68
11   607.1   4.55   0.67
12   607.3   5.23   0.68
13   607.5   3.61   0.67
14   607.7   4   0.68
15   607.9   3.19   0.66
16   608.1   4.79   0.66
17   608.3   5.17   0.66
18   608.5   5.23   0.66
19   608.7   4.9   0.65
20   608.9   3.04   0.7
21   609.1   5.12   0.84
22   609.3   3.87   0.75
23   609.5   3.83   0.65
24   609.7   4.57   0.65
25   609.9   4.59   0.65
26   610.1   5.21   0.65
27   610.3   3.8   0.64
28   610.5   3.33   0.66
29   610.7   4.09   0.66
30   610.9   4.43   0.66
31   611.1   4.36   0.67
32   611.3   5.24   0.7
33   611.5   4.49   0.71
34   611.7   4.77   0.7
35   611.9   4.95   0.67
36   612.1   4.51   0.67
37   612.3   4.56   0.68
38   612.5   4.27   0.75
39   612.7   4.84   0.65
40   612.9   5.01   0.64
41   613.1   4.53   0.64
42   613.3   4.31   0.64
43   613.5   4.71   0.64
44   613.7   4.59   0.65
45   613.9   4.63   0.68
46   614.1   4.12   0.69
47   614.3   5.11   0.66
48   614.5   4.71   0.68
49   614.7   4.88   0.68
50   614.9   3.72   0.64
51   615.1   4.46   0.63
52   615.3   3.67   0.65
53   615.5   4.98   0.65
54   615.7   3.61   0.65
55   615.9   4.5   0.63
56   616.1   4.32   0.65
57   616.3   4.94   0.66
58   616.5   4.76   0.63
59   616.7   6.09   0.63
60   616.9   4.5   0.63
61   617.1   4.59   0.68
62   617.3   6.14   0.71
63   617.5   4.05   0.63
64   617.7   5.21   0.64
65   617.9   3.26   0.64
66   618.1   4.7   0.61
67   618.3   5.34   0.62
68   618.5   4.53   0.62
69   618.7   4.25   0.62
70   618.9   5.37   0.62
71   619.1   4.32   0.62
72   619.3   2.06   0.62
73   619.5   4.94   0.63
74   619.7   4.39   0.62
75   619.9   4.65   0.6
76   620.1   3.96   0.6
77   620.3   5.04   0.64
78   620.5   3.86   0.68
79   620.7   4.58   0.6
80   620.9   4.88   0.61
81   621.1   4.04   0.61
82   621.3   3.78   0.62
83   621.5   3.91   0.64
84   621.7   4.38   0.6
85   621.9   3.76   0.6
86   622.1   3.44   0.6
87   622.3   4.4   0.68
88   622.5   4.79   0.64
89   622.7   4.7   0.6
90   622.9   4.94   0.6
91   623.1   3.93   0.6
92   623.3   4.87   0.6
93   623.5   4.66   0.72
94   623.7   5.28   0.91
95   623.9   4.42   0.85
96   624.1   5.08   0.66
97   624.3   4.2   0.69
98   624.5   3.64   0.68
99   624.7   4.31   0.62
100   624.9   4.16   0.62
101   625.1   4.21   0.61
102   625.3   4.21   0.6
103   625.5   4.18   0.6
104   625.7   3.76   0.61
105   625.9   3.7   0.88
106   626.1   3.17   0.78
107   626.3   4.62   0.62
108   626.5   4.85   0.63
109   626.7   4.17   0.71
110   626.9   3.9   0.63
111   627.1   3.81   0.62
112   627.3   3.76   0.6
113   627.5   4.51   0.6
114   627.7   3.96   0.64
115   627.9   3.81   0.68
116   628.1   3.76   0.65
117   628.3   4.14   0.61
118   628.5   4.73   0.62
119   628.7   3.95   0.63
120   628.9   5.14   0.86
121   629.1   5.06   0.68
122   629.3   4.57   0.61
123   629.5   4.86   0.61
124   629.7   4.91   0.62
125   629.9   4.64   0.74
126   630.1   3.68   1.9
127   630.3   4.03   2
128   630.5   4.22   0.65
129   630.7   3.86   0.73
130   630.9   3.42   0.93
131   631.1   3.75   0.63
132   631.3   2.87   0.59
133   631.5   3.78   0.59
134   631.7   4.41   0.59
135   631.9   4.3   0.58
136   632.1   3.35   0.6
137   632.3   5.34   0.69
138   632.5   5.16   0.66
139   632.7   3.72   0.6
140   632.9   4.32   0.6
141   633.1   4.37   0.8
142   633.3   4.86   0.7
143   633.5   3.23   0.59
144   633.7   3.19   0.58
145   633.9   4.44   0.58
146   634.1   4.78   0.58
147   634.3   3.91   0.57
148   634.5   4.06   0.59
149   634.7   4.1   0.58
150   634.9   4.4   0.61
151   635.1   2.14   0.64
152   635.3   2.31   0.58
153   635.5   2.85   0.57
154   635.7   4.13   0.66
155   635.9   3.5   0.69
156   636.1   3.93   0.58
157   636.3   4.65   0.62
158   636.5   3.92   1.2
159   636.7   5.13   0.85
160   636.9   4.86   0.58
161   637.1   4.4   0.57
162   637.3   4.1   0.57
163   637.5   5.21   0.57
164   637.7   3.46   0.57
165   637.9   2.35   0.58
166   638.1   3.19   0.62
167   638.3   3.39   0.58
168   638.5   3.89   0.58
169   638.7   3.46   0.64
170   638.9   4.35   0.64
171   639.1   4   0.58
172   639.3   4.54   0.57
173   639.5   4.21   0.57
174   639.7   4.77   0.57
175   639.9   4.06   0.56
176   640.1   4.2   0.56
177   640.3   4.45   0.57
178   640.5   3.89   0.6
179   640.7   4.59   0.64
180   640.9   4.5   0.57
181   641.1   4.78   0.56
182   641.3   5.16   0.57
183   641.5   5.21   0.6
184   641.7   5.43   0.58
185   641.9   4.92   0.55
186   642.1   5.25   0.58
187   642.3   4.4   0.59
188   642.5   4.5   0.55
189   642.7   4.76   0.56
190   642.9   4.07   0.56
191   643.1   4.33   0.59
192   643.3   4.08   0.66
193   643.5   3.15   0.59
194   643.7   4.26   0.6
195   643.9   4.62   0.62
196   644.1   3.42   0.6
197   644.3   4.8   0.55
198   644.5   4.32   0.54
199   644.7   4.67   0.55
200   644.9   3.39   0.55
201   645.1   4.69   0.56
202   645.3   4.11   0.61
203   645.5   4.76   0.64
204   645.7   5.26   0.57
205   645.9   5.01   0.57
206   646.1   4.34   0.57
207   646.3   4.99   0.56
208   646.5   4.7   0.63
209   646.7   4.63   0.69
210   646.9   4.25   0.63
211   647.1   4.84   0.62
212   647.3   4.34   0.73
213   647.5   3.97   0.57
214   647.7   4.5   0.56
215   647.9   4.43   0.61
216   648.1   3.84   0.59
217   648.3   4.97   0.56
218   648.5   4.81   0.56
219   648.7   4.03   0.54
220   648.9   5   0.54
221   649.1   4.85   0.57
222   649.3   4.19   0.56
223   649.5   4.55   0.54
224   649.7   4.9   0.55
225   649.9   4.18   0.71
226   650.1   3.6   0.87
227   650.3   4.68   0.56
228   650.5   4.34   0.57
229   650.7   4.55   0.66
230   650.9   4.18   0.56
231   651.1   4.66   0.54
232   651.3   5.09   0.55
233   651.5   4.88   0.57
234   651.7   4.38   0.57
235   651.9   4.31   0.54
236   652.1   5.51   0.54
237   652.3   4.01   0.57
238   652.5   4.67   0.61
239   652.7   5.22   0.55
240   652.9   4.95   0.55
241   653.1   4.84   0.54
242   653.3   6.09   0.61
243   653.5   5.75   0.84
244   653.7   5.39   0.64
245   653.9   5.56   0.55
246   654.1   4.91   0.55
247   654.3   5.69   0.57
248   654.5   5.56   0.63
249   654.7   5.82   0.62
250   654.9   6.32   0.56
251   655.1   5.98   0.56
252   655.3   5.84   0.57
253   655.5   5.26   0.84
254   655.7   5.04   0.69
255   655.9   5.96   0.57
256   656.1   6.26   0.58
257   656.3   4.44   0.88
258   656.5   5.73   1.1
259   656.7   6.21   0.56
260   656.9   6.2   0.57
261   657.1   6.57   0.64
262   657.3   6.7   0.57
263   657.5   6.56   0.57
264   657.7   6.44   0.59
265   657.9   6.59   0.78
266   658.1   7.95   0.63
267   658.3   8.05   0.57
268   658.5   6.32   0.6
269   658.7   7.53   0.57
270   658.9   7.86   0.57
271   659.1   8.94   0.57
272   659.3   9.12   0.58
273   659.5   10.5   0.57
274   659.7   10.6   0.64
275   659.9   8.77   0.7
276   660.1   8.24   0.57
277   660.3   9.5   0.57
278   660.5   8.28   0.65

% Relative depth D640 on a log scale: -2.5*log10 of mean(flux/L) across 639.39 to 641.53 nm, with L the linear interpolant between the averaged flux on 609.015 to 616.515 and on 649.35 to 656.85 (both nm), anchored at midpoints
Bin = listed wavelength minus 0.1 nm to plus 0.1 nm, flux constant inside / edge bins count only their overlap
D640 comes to 0.09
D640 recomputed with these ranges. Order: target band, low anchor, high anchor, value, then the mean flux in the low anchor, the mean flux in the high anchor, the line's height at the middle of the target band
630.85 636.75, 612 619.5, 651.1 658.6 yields 0.28 mag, 4.55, 5.69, 5.08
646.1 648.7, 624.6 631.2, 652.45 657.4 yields 0.17 mag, 4.18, 5.65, 5.24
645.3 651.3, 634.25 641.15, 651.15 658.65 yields 0.12 mag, 3.99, 5.71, 5.05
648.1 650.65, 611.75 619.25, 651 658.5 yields 0.23 mag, 4.61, 5.67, 5.52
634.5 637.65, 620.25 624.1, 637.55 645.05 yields 0.08 mag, 4.41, 4.25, 4.29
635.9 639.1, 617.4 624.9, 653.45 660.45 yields 0.34 mag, 4.37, 6.82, 5.49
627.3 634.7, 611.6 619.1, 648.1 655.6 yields 0.14 mag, 4.63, 4.95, 4.77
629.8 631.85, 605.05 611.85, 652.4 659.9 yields 0.36 mag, 4.47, 6.45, 5.4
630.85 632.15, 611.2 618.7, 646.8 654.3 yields 0.24 mag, 4.63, 4.7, 4.66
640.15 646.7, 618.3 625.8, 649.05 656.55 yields 0.07 mag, 4.33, 5.05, 4.83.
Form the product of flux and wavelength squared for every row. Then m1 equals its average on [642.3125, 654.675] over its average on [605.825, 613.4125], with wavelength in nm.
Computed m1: 1.2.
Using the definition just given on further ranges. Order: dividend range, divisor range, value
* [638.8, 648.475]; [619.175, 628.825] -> 1.13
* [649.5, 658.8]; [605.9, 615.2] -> 1.42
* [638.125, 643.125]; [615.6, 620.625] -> 1.05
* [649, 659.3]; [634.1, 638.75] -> 1.55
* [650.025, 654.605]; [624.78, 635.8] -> 1.30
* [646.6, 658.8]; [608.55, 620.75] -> 1.32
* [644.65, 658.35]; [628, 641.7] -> 1.30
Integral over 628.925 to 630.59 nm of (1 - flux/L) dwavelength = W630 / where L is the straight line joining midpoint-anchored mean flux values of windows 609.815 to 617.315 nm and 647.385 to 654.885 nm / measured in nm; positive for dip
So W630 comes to 0.05 nm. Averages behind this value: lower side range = 4.57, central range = 4.53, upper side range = 4.8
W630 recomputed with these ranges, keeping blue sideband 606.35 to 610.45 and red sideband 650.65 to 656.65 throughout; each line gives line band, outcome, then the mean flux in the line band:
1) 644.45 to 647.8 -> 0.382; 4.52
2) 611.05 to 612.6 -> -0.069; 4.65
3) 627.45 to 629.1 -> 0.164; 4.29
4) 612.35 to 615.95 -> 0.013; 4.48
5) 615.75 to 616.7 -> -0.040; 4.73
